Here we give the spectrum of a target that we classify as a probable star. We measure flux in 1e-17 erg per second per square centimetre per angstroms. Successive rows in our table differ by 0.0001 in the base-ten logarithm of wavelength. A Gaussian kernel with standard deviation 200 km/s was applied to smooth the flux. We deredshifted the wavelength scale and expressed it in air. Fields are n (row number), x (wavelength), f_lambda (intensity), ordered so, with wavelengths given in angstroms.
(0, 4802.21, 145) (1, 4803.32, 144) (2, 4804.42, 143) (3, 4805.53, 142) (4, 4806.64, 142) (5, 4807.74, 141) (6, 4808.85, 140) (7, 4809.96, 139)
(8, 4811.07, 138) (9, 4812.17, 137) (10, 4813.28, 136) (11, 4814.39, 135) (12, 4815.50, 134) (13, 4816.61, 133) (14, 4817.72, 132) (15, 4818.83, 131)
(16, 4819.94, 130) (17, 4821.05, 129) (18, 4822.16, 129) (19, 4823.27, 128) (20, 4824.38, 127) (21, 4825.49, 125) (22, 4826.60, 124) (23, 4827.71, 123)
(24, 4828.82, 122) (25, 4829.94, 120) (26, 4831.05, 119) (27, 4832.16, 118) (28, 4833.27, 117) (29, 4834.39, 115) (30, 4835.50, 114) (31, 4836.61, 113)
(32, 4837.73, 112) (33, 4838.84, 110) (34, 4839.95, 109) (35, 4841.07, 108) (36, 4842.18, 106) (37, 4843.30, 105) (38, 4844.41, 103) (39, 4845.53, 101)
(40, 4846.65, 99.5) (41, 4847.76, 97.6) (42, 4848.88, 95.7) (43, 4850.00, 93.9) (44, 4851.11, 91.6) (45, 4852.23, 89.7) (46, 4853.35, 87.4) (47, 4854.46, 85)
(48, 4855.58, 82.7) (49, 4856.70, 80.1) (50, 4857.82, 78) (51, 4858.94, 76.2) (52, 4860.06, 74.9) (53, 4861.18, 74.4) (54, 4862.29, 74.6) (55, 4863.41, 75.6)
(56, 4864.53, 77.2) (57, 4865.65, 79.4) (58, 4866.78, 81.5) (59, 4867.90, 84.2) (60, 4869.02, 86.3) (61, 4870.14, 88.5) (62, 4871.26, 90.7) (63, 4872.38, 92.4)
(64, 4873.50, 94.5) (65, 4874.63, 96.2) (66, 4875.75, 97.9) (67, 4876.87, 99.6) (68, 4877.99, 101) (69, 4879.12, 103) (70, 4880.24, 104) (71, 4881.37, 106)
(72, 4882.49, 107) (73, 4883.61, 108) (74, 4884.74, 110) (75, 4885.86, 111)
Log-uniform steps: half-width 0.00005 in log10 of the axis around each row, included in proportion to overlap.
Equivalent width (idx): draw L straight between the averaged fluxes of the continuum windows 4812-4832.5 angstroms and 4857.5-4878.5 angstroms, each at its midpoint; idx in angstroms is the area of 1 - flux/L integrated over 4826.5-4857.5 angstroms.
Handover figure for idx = 1.5 angstroms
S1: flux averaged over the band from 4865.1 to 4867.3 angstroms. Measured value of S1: 80.1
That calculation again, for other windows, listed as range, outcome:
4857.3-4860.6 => 76.3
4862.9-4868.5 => 79.6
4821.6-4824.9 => 128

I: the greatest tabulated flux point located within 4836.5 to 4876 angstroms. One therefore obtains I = 113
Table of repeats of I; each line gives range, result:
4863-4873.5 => 94.5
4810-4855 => 138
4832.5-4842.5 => 117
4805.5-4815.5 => 142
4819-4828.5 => 130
